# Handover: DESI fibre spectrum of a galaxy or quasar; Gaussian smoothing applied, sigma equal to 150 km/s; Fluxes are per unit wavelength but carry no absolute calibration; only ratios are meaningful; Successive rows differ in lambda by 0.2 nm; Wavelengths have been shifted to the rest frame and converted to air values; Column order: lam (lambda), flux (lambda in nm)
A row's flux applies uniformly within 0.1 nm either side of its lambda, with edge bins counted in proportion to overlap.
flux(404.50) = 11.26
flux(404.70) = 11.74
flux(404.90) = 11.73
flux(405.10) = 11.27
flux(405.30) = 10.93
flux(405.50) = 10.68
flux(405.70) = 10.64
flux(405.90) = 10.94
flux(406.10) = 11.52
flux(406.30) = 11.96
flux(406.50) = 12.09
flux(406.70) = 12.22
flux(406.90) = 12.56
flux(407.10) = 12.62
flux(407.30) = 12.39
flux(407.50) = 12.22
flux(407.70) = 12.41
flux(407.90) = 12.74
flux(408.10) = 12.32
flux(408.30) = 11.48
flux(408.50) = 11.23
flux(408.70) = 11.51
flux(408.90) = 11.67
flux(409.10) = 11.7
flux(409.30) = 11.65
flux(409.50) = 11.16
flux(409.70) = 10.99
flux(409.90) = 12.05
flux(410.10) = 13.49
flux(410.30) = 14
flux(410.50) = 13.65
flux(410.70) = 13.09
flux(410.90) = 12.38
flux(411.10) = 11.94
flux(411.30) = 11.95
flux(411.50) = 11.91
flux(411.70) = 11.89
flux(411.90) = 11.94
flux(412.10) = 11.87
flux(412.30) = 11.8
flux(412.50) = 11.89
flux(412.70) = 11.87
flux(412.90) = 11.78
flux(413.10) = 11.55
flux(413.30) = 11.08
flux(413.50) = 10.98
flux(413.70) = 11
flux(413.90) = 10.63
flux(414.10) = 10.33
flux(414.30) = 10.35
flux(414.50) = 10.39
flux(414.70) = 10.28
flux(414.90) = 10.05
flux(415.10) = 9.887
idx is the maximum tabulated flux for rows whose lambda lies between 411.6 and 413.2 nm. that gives 11.94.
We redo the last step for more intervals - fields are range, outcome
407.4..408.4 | 12.74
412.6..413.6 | 11.87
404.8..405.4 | 11.73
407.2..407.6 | 12.39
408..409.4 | 12.32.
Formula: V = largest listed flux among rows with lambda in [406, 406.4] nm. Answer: 11.96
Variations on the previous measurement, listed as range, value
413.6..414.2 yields 11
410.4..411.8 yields 13.65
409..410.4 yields 14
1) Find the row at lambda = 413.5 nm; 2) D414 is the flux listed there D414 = 10.98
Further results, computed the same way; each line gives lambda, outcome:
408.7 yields 11.51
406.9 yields 12.56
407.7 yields 12.41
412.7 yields 11.87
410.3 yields 14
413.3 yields 11.08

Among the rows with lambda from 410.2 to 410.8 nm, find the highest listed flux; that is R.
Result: 14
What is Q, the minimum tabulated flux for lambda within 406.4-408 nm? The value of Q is 12.09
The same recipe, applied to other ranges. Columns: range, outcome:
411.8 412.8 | 11.8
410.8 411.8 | 11.89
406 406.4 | 11.52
